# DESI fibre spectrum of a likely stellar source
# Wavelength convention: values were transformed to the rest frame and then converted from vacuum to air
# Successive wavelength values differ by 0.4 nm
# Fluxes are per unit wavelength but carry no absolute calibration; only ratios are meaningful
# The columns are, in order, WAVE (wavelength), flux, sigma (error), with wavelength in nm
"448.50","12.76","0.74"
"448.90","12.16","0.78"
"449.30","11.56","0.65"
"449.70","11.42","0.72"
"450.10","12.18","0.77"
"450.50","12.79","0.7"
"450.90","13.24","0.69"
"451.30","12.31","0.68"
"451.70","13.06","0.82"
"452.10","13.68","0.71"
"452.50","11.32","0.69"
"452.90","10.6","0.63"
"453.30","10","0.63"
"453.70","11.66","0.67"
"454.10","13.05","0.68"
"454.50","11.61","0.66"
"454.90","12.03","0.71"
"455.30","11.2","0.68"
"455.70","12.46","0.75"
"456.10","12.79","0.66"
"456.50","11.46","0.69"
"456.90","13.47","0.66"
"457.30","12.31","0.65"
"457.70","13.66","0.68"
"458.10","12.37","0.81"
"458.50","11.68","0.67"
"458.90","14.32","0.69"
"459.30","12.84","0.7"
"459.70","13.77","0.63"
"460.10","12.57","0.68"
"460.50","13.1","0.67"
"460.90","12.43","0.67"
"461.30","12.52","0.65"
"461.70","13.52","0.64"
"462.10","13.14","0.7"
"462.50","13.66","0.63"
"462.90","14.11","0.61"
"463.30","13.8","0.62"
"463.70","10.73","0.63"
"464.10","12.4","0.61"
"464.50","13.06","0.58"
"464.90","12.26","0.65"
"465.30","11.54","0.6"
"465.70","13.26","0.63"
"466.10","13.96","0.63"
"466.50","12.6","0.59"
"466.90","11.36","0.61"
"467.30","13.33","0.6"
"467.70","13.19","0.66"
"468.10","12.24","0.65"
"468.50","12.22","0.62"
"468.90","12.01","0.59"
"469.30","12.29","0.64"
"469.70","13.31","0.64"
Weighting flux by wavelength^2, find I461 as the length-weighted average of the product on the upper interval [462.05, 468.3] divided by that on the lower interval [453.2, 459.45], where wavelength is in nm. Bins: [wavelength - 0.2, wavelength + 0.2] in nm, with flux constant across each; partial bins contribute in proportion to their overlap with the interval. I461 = 1.08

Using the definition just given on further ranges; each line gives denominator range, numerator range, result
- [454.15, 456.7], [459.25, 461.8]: 1.10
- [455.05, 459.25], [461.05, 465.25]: 1.05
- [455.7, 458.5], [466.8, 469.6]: 1.04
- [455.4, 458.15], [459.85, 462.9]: 1.06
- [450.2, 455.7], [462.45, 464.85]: 1.12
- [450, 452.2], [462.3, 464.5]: 1.06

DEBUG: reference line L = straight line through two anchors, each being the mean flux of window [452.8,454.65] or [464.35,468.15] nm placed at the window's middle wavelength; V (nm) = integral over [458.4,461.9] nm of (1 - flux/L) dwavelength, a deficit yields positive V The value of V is -0.27 nm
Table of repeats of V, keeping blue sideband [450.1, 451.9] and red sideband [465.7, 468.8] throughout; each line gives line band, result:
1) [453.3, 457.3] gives 0.21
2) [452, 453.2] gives 0.11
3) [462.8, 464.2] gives 0.00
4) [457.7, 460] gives -0.05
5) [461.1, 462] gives -0.02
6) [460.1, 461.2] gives 0.00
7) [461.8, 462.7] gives -0.05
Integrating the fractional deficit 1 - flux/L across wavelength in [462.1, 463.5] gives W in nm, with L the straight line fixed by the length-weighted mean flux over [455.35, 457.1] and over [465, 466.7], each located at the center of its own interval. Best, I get -0.118 nm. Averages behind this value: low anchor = 12.4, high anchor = 12.8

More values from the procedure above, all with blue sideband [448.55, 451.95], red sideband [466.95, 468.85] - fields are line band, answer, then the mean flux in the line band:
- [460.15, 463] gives -0.146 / 13.1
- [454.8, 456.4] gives 0.046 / 12.1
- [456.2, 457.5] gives 0.001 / 12.4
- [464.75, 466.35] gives -0.027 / 12.8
